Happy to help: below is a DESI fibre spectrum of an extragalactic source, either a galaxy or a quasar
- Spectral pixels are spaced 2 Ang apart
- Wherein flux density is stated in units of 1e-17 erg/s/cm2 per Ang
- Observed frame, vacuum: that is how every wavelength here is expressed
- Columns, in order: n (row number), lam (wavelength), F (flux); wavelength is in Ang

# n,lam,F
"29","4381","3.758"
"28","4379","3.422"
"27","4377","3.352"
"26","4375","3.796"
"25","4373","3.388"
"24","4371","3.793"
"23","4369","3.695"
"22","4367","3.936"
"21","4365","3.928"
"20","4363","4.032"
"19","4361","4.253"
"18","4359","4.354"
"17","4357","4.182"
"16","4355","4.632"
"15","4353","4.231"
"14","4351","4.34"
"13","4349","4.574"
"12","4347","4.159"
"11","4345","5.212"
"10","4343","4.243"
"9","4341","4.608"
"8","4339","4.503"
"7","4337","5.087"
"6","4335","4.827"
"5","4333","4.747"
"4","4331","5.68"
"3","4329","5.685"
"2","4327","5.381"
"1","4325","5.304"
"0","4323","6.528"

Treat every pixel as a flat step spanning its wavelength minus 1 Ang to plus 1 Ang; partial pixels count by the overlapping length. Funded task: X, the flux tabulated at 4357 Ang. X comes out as 4.182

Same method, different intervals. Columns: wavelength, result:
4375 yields 3.796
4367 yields 3.936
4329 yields 5.685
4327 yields 5.381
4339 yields 4.503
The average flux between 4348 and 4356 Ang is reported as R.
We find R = 4.44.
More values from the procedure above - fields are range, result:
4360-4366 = 4.07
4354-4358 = 4.41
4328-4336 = 5.23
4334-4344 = 4.65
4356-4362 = 4.26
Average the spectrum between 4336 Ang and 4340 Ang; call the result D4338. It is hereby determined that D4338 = 4.79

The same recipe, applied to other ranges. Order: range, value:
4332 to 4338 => 4.89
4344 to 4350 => 4.65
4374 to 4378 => 3.57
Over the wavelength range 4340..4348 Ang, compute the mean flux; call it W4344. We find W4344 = 4.56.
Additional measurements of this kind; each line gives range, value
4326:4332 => 5.58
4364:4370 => 3.85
